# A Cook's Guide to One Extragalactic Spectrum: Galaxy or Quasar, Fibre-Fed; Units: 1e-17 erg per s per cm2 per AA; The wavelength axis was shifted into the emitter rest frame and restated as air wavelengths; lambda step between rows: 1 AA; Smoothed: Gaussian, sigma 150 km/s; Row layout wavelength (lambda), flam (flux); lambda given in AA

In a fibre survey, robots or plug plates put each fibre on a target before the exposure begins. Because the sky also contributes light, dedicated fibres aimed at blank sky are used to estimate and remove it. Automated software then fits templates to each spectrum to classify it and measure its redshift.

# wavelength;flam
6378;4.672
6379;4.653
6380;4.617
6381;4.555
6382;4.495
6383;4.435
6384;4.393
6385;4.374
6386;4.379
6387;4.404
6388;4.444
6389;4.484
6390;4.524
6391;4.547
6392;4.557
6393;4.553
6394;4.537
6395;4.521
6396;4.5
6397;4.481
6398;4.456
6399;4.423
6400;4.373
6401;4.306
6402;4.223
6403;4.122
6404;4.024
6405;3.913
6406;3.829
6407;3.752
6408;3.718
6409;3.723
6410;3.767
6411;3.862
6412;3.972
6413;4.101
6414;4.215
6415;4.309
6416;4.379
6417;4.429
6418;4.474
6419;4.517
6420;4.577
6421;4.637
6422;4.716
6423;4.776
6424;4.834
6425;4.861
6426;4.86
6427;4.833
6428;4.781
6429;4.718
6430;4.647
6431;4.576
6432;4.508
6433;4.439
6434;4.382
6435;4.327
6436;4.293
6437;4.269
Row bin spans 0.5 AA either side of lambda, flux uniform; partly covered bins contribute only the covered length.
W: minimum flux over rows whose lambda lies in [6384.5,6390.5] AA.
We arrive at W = 4.374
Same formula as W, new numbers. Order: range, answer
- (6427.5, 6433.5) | 4.439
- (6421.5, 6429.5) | 4.716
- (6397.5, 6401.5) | 4.306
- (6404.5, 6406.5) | 3.829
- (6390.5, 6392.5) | 4.547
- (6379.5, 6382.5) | 4.495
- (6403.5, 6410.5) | 3.718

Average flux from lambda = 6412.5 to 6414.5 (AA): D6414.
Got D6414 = 4.16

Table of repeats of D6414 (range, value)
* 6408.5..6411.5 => 3.78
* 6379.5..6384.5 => 4.5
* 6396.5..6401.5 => 4.41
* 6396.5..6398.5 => 4.47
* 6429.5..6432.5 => 4.58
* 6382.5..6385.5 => 4.4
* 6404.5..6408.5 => 3.8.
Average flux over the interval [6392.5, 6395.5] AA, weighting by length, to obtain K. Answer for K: 4.54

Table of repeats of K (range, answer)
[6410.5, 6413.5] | 3.98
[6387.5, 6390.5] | 4.48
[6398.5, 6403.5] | 4.29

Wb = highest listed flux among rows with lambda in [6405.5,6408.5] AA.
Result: 3.829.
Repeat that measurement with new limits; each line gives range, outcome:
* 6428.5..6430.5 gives 4.718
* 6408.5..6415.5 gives 4.309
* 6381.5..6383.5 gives 4.495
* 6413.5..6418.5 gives 4.474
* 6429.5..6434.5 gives 4.647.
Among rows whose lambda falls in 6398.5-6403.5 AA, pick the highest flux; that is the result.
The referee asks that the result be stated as 4.423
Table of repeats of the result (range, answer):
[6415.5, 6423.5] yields 4.776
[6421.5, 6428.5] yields 4.861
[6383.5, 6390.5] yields 4.524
